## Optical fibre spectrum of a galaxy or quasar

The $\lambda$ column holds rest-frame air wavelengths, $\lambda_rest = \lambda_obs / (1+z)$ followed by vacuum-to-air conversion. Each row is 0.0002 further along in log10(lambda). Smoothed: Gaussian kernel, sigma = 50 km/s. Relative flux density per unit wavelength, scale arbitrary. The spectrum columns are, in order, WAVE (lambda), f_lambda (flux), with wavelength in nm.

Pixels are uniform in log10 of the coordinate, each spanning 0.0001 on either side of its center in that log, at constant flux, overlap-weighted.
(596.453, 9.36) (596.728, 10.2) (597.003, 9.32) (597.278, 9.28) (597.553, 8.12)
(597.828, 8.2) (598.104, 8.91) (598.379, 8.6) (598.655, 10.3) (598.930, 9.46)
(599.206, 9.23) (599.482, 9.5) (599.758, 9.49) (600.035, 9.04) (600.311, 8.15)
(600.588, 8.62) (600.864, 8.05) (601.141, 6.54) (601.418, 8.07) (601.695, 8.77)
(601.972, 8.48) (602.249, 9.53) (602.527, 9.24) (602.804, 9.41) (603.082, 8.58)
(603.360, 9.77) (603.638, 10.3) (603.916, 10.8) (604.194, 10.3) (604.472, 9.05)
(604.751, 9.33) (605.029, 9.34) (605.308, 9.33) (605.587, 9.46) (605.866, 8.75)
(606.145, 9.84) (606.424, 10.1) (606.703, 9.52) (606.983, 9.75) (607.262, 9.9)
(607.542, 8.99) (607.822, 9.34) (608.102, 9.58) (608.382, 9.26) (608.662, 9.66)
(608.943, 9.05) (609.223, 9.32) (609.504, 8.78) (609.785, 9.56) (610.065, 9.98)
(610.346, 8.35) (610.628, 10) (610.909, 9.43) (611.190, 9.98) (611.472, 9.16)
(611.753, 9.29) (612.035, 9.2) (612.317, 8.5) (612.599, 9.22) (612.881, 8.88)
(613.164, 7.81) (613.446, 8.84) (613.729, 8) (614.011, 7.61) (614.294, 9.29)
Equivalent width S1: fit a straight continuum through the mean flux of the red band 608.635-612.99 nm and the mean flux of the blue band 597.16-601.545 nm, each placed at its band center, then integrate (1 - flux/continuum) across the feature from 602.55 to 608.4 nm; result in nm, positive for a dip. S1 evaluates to -0.35 nm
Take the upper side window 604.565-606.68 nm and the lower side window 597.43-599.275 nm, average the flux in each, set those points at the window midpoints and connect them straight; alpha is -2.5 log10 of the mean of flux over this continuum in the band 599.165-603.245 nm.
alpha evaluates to 0.05 mag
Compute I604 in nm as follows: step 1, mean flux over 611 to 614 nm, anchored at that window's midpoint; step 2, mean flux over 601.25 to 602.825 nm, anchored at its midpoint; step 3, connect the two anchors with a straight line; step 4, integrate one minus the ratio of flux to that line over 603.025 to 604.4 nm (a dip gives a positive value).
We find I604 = -0.18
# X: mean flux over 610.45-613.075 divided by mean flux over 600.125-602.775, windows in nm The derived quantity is 1.10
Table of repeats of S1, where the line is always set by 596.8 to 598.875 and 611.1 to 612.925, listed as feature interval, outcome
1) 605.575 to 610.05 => -0.16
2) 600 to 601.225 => 0.13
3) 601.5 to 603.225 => 0.02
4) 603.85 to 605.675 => -0.11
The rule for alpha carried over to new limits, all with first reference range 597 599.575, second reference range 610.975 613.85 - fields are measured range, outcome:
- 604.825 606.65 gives -0.06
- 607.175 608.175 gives -0.05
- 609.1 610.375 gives -0.04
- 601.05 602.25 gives 0.10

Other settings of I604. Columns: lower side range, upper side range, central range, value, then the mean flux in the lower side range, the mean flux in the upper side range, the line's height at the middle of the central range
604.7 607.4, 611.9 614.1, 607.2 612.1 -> -0.20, 9.54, 8.53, 9.02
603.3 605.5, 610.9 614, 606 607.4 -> -0.05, 9.77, 8.86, 9.51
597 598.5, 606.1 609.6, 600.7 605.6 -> -0.01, 8.69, 9.47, 9.1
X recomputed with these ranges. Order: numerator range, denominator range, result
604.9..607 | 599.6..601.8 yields 1.14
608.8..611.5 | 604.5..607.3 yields 0.99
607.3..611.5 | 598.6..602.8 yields 1.06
